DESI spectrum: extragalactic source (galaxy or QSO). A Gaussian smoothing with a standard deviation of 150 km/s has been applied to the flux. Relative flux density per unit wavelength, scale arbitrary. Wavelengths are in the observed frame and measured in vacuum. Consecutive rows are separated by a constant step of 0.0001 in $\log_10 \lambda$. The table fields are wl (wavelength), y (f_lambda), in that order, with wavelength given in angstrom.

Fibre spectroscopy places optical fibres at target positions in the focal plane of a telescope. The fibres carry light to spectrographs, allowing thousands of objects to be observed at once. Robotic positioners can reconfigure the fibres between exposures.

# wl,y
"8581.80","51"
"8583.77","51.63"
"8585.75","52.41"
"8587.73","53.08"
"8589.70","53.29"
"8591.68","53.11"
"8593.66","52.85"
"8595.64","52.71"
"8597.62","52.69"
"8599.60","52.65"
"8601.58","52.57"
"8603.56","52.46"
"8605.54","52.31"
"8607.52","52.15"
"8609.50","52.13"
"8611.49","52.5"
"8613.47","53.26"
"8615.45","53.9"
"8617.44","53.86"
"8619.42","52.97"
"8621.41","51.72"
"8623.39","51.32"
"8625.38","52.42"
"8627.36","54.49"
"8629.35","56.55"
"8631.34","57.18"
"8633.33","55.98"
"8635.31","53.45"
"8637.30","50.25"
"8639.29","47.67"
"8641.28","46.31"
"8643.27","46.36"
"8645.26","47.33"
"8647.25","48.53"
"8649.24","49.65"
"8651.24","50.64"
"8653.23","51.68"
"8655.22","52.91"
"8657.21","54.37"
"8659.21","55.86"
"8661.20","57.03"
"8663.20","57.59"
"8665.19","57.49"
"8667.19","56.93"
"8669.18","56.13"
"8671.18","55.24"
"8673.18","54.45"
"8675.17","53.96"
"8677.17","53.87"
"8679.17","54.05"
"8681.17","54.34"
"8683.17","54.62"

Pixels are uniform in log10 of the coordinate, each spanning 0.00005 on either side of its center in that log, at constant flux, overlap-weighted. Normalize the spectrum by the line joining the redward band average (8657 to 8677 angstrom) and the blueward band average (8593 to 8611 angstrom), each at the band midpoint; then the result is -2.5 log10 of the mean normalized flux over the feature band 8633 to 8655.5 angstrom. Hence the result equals 0.10 mag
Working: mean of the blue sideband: 52.5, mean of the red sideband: 55.9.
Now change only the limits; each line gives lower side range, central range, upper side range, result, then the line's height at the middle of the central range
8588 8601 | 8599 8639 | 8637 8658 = -0.04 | 51.3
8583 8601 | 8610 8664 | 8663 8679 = 0.04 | 54.3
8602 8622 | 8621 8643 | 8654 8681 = 0.03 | 53.7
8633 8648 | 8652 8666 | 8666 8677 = -0.05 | 52.8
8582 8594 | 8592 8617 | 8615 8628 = 0.00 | 52.8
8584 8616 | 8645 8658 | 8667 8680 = 0.07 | 54.2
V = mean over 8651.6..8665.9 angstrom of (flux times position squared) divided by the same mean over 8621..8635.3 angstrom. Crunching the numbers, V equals 1.0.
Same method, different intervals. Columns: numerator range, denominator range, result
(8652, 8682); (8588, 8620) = 1.06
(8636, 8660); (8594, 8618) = 0.96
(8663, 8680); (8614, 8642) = 1.06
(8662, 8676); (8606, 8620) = 1.07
